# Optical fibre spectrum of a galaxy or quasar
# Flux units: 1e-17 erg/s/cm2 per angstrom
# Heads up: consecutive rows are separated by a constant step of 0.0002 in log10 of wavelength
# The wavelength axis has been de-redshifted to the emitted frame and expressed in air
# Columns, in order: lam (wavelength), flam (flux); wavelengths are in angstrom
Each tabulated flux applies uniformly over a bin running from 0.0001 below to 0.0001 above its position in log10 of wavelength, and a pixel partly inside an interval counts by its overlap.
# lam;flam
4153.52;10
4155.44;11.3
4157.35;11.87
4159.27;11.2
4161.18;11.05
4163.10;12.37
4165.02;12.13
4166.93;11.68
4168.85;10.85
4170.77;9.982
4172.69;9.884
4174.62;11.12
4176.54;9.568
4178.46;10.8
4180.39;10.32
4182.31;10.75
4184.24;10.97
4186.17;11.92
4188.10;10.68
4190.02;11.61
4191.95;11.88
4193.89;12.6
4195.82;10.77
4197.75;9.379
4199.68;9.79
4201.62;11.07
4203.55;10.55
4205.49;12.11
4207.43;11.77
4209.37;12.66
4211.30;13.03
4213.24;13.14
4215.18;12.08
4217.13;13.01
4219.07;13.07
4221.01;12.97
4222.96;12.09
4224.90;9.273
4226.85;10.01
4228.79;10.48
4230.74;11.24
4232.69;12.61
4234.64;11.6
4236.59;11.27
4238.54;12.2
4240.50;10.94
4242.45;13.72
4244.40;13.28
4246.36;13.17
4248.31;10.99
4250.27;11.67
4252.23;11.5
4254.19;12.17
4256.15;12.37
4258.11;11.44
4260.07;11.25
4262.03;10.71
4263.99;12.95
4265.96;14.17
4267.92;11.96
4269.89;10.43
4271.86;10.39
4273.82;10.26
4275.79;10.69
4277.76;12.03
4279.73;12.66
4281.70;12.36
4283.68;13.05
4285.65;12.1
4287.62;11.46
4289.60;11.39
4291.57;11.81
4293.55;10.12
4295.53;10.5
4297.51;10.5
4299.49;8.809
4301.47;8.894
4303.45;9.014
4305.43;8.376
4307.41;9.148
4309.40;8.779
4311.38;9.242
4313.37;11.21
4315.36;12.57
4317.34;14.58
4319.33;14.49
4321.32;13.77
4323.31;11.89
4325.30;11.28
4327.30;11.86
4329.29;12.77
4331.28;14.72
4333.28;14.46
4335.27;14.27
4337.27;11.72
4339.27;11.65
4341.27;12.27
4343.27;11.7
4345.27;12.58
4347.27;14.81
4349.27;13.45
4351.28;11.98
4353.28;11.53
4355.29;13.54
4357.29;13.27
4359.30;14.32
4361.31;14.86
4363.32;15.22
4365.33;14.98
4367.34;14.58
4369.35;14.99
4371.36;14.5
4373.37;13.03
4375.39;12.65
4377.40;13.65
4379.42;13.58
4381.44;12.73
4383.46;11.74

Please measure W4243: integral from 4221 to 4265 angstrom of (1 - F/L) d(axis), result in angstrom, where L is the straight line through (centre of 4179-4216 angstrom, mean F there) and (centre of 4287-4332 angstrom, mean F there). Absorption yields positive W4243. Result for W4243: -1.55 angstrom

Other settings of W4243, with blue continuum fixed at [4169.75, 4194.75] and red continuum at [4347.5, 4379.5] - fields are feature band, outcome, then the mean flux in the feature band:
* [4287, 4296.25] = 1.2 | 11.1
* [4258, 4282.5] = 1.3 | 11.6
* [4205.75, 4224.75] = -1.7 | 12.5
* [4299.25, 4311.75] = 3.9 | 8.89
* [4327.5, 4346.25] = 0.7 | 12.9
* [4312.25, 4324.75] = 0.1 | 13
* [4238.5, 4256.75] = -0.4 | 12.2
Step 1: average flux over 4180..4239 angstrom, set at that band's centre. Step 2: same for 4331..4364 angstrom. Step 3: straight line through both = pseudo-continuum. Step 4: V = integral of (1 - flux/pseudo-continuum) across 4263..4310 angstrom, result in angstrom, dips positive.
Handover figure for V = 5.8 angstrom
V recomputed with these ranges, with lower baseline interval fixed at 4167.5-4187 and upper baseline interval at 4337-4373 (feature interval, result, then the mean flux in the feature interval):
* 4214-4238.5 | -0.6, 11.7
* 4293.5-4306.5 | 3.3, 9.41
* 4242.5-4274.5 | 0.1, 11.9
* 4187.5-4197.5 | -0.5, 11.4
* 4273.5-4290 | 0.6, 11.8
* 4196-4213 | -0.4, 11.4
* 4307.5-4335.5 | 1.2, 12.4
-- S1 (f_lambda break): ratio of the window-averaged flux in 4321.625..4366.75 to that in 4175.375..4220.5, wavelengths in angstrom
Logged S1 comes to 1.1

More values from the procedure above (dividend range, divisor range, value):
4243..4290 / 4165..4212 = 1.07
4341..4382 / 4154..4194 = 1.22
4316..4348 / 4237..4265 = 1.09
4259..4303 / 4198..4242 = 0.97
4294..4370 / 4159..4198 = 1.11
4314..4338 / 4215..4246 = 1.11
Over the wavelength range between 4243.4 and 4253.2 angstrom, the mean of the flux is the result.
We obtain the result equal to 12.1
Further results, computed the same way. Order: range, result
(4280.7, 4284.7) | 12.7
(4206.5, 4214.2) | 12.7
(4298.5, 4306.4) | 8.78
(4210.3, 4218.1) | 12.8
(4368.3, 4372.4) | 14.8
